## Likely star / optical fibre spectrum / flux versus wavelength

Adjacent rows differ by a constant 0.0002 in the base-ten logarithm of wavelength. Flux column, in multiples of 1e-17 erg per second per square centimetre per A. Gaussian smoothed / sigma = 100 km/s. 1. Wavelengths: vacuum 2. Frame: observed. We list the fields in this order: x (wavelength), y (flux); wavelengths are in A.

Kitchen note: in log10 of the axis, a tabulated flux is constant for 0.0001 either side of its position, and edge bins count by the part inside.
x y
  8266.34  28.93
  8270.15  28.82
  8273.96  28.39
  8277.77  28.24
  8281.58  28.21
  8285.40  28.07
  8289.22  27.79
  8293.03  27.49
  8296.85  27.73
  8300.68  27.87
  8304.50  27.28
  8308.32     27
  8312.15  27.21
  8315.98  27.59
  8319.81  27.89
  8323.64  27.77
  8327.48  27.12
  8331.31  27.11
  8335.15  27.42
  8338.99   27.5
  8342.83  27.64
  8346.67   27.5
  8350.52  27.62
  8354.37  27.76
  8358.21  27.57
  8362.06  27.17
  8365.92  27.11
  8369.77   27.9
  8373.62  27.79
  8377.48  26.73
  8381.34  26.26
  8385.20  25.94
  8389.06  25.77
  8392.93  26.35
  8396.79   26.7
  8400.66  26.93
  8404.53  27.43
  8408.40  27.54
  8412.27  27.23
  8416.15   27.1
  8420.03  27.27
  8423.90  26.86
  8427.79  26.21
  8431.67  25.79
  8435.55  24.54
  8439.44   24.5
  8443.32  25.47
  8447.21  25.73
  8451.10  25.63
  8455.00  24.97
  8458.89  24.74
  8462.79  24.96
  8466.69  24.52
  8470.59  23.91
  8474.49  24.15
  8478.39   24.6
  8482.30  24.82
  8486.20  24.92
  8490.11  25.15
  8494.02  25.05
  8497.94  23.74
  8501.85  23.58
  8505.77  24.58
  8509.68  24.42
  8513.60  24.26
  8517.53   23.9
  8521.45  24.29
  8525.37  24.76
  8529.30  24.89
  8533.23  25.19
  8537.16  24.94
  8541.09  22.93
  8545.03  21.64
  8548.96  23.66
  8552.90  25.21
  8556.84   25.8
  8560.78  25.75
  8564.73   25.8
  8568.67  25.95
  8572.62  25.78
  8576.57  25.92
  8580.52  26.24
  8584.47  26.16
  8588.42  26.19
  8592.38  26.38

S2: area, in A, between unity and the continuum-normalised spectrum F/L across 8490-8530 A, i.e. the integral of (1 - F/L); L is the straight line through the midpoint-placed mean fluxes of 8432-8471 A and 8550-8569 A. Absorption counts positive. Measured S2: 1.5 A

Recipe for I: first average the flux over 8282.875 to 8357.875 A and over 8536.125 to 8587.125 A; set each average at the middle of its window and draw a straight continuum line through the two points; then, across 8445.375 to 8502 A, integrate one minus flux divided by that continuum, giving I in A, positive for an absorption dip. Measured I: 2.7 A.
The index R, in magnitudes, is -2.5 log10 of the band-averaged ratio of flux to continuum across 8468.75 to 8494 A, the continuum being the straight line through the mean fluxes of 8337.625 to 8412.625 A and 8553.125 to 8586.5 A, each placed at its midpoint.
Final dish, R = 0.08 mag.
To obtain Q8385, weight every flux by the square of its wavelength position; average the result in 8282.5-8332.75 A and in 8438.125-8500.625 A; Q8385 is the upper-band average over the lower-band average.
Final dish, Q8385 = 0.9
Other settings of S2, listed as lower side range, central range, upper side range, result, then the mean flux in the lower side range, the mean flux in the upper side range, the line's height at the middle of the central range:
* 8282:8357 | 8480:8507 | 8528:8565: 0.73 A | 27.6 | 24.5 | 25.2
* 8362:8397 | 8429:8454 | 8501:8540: 0.44 A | 26.8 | 24.5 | 25.8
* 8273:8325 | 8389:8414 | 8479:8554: -0.77 A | 27.7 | 24.3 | 26.1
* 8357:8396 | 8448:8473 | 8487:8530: 0.48 A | 26.8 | 24.4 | 25.3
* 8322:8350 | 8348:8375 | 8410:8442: -0.47 A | 27.4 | 26.2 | 27.1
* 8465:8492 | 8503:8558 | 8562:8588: 2.28 A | 24.6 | 26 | 25.3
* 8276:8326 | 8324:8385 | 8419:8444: -0.93 A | 27.7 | 25.8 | 26.9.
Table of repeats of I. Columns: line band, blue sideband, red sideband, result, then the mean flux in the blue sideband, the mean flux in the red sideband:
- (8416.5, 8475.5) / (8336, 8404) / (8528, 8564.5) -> 1.42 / 27.1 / 24.5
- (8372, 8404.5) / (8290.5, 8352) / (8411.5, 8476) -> -0.26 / 27.5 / 25.5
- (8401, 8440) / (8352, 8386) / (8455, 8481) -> -1.10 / 27.2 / 24.5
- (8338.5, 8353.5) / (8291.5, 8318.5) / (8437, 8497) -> -0.44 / 27.5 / 24.9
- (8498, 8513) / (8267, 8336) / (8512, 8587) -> 0.75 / 27.7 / 24.9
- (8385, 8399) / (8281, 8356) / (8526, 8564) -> 0.18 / 27.6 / 24.5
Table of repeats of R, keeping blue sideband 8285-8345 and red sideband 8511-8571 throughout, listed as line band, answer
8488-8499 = 0.02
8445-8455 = 0.01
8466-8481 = 0.05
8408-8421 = -0.04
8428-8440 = 0.03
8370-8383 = -0.01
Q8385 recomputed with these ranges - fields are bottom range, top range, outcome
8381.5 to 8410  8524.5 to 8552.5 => 0.93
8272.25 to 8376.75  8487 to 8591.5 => 0.95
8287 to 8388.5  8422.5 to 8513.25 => 0.94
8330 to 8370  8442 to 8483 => 0.93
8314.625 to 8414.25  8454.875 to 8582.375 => 0.94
